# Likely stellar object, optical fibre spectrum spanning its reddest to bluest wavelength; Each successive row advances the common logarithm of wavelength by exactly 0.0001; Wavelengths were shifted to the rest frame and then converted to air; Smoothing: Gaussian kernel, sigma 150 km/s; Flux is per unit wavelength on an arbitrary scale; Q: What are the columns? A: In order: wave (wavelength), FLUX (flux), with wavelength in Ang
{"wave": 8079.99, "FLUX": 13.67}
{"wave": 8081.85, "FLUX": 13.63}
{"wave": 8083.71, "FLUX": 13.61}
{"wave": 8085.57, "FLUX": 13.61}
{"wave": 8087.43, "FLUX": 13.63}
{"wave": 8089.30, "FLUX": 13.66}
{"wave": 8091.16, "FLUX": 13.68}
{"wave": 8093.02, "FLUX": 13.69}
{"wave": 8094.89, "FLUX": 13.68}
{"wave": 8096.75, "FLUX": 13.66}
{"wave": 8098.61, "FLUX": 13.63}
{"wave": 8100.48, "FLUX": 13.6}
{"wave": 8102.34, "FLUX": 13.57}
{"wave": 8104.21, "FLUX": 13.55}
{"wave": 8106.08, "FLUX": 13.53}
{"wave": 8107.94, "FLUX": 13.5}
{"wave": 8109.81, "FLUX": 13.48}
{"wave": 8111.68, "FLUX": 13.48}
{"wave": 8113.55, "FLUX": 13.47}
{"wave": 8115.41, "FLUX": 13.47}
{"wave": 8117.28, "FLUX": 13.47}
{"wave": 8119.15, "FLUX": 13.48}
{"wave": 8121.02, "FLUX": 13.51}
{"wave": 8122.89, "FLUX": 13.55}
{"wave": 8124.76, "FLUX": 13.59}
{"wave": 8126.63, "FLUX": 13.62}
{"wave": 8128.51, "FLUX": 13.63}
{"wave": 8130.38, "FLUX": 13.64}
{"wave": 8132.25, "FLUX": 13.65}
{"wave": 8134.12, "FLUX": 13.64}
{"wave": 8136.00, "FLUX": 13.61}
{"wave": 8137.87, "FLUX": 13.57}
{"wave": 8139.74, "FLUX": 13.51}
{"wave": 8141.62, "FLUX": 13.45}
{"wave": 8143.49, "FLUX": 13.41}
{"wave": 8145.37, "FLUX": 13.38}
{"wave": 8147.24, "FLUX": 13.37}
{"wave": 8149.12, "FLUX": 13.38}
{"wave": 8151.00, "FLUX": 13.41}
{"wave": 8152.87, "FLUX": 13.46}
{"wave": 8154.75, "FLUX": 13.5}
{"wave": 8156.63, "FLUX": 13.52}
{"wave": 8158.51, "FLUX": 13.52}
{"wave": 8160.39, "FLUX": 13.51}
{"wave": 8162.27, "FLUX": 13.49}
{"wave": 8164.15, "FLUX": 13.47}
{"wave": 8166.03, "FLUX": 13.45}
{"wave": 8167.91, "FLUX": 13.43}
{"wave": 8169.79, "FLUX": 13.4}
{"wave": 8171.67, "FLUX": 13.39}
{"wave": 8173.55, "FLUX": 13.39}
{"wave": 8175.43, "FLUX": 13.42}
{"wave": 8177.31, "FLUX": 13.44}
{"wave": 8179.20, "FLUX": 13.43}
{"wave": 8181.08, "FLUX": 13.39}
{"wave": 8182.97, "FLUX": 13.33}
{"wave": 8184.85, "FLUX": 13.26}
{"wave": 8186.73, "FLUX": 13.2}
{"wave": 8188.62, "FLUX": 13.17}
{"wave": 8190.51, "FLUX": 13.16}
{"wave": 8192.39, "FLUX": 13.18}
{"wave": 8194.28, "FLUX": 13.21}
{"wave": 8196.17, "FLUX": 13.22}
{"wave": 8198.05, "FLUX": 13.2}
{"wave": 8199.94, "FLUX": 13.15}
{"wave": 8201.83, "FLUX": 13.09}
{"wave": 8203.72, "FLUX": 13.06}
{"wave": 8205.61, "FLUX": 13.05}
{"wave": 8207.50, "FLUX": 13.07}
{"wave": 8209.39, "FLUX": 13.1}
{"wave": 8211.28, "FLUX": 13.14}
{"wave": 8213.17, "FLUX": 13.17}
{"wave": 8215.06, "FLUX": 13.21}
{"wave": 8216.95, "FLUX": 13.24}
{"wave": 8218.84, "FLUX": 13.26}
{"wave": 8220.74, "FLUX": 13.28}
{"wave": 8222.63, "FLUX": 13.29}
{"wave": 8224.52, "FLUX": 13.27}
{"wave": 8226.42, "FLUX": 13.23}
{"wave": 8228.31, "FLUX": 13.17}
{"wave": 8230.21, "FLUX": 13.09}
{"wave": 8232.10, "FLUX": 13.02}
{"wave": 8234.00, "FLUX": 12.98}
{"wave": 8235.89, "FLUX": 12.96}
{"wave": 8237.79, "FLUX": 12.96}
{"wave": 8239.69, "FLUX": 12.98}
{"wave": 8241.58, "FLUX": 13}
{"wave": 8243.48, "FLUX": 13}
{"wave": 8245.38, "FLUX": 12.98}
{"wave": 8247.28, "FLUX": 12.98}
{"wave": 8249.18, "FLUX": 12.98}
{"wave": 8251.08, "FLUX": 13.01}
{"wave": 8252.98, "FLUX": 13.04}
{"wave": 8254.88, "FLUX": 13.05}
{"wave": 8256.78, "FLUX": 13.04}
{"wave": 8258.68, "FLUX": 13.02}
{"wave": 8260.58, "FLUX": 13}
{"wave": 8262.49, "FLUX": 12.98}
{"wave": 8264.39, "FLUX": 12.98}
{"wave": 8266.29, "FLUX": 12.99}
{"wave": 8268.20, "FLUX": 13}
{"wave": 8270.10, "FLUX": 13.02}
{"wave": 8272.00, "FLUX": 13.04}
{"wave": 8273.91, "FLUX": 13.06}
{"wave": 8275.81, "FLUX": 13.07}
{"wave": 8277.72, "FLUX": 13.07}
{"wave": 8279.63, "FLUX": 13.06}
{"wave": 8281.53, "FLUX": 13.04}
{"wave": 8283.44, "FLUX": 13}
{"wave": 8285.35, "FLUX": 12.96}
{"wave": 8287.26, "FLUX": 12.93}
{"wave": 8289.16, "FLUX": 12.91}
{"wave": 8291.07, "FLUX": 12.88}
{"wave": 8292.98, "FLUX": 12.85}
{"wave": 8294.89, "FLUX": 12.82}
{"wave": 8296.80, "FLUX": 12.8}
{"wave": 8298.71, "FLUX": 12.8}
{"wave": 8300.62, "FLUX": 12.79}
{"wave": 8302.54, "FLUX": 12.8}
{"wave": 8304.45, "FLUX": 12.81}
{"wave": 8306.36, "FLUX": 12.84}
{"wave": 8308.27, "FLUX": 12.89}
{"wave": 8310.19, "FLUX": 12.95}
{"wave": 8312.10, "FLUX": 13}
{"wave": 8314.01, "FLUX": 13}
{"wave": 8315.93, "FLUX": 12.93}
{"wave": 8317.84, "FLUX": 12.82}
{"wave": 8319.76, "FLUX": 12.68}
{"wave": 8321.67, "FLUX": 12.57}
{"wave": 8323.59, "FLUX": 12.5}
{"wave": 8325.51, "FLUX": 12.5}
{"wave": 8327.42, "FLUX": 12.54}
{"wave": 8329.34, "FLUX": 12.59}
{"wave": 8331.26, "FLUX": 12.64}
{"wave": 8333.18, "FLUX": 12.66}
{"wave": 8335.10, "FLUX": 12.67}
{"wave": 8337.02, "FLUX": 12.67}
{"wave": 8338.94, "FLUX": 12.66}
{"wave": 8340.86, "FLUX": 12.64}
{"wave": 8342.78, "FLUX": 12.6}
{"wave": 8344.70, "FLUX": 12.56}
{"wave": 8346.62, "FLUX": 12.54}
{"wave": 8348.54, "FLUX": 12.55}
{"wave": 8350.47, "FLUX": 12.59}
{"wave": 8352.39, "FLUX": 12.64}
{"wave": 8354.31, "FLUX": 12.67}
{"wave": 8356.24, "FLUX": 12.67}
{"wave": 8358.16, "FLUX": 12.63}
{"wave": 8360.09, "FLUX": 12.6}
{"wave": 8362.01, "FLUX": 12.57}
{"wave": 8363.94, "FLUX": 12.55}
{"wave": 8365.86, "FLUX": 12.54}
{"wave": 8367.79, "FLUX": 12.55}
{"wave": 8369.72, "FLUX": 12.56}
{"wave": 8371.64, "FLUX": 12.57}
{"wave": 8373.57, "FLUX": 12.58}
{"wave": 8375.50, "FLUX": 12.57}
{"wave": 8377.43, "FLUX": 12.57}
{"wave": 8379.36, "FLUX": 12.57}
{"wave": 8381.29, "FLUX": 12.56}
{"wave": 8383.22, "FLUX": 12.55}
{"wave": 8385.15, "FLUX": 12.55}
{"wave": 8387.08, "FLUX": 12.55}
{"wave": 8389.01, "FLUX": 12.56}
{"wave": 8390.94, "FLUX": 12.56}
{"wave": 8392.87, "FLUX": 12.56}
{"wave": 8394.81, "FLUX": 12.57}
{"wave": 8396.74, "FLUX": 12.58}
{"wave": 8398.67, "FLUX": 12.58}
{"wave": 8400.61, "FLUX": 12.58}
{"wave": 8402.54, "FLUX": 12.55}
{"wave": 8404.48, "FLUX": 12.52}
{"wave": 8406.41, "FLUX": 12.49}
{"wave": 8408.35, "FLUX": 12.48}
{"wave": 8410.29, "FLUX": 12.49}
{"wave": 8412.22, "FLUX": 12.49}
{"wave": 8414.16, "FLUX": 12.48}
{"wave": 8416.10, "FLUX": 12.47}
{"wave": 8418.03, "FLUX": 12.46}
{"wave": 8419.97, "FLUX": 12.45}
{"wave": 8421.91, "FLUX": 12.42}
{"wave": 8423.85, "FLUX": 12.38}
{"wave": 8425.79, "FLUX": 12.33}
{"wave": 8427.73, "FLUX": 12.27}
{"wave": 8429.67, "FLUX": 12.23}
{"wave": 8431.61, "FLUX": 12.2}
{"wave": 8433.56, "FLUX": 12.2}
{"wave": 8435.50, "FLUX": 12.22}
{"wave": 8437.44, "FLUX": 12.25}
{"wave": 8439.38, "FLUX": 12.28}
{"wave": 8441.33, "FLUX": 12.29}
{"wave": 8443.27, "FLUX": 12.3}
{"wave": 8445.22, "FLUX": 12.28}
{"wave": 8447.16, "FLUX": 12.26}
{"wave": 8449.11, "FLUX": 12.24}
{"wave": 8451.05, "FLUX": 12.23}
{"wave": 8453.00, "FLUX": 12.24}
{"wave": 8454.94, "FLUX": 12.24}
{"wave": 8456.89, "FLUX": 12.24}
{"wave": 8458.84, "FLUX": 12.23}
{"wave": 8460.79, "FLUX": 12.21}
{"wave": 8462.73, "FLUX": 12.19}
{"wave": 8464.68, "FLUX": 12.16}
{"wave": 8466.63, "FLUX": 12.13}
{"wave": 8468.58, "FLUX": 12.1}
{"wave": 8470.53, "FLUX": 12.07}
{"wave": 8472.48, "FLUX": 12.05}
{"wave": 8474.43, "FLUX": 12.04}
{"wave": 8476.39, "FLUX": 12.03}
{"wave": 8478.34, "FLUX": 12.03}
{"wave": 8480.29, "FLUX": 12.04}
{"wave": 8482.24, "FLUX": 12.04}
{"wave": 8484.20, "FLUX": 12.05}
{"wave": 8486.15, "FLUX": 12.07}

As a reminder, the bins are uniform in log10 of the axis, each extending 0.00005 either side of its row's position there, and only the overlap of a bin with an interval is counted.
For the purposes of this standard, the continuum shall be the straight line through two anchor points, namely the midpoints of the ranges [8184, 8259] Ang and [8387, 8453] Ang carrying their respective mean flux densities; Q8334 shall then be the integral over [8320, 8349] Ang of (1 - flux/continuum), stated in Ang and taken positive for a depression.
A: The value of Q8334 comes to 0.3 Ang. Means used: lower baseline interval 13.1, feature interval 12.6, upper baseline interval 12.4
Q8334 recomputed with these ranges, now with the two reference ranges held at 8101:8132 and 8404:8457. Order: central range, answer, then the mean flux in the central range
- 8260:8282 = -0.13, 13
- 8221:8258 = 0.03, 13.1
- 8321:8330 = 0.14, 12.5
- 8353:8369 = 0.01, 12.6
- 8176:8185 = -0.06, 13.4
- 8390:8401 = -0.09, 12.6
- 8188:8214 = 0.15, 13.1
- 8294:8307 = 0.03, 12.8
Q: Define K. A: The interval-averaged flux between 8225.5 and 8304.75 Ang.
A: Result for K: 13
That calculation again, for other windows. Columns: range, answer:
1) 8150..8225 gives 13.3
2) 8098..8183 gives 13.5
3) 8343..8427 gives 12.5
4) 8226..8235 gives 13.1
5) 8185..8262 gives 13.1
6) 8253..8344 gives 12.9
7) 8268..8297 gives 13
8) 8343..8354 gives 12.6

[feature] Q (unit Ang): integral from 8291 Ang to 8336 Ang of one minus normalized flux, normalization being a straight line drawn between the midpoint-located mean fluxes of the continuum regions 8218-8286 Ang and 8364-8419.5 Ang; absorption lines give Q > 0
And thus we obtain 0.2 Ang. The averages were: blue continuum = 13.1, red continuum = 12.5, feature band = 12.8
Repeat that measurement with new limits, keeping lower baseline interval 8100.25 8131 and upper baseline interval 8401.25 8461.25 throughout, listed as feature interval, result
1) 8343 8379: 0.1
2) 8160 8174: -0.1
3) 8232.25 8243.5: 0.1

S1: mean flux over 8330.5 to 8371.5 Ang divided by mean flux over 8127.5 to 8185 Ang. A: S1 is 0.94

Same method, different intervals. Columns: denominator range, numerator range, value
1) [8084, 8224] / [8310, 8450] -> 0.93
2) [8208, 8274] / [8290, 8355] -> 0.97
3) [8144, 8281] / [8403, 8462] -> 0.93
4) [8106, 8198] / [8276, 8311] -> 0.96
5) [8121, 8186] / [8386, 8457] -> 0.92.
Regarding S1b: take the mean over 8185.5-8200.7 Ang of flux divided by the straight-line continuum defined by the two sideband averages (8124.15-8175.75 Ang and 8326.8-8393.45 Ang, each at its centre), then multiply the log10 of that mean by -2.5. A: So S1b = 0.01 mag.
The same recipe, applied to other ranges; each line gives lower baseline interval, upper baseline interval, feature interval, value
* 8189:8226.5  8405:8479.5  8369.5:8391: -0.01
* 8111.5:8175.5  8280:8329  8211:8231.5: 0.00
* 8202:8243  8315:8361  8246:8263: 0.00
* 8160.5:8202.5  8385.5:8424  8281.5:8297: 0.00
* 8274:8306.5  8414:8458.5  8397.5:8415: -0.01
